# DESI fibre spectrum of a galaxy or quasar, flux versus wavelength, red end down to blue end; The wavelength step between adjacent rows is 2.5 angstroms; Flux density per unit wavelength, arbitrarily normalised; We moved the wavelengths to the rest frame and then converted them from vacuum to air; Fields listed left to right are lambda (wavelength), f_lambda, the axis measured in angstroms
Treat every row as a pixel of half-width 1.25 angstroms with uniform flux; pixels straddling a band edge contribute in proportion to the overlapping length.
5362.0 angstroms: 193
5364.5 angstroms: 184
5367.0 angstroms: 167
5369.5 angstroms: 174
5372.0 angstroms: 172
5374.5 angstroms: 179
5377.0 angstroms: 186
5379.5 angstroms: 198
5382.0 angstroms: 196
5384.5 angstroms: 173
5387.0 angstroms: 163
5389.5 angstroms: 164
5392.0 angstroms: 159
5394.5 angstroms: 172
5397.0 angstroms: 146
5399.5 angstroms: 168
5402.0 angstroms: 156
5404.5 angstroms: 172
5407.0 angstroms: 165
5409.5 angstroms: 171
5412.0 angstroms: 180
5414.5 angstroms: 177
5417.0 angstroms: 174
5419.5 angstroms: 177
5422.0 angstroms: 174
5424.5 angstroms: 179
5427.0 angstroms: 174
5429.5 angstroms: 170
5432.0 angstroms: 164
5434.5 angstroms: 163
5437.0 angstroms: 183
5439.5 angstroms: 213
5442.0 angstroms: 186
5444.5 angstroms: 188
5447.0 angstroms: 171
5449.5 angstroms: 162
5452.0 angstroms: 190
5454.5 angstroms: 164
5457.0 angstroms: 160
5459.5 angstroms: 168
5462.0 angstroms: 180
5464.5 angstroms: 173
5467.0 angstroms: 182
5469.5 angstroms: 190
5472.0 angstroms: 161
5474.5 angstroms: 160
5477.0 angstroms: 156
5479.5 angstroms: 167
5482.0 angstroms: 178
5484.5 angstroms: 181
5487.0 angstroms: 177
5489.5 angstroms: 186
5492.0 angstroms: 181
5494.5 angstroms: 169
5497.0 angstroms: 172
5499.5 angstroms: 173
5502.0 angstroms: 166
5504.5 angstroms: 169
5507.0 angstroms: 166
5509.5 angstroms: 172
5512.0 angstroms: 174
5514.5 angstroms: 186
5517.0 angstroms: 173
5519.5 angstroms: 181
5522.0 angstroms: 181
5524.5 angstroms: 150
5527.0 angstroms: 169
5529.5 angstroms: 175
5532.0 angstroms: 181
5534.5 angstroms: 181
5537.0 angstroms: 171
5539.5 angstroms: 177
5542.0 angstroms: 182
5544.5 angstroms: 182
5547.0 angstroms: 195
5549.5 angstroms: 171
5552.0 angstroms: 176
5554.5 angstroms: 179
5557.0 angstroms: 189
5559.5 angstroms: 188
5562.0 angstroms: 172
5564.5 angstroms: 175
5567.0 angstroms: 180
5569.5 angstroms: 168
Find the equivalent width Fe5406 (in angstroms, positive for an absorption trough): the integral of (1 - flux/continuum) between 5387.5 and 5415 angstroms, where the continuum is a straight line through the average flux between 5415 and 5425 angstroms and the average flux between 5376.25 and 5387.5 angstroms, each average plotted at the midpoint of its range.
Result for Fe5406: 2.1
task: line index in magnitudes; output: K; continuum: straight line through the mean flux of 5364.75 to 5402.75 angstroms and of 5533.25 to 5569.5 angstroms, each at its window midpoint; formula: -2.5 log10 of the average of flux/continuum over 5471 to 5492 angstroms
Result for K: 0.03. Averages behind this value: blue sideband 172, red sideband 179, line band 171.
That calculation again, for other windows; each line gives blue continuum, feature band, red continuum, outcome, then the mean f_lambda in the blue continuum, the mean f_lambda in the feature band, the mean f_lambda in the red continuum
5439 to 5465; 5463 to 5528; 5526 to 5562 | 0.03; 177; 173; 180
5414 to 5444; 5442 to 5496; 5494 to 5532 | 0.01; 178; 174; 172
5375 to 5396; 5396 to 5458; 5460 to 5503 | 0.01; 176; 173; 174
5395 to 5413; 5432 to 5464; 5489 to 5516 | -0.05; 166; 177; 174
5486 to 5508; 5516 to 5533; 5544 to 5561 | 0.03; 173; 173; 183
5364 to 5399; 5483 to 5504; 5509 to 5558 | 0.01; 173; 175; 177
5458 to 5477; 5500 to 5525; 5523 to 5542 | 0.00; 172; 172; 173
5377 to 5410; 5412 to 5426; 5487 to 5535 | -0.04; 170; 176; 174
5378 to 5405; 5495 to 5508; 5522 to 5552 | 0.03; 170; 169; 176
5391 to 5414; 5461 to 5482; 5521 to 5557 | 0.00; 166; 171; 177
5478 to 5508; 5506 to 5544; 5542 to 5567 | 0.02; 174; 175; 181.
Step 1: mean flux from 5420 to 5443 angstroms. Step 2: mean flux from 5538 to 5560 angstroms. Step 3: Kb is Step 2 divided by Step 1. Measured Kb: 1.02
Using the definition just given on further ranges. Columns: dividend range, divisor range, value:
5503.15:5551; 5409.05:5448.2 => 0.99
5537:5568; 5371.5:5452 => 1.03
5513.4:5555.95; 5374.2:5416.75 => 1.03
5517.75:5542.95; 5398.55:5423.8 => 1.02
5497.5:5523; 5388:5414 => 1.05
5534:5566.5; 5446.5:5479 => 1.06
